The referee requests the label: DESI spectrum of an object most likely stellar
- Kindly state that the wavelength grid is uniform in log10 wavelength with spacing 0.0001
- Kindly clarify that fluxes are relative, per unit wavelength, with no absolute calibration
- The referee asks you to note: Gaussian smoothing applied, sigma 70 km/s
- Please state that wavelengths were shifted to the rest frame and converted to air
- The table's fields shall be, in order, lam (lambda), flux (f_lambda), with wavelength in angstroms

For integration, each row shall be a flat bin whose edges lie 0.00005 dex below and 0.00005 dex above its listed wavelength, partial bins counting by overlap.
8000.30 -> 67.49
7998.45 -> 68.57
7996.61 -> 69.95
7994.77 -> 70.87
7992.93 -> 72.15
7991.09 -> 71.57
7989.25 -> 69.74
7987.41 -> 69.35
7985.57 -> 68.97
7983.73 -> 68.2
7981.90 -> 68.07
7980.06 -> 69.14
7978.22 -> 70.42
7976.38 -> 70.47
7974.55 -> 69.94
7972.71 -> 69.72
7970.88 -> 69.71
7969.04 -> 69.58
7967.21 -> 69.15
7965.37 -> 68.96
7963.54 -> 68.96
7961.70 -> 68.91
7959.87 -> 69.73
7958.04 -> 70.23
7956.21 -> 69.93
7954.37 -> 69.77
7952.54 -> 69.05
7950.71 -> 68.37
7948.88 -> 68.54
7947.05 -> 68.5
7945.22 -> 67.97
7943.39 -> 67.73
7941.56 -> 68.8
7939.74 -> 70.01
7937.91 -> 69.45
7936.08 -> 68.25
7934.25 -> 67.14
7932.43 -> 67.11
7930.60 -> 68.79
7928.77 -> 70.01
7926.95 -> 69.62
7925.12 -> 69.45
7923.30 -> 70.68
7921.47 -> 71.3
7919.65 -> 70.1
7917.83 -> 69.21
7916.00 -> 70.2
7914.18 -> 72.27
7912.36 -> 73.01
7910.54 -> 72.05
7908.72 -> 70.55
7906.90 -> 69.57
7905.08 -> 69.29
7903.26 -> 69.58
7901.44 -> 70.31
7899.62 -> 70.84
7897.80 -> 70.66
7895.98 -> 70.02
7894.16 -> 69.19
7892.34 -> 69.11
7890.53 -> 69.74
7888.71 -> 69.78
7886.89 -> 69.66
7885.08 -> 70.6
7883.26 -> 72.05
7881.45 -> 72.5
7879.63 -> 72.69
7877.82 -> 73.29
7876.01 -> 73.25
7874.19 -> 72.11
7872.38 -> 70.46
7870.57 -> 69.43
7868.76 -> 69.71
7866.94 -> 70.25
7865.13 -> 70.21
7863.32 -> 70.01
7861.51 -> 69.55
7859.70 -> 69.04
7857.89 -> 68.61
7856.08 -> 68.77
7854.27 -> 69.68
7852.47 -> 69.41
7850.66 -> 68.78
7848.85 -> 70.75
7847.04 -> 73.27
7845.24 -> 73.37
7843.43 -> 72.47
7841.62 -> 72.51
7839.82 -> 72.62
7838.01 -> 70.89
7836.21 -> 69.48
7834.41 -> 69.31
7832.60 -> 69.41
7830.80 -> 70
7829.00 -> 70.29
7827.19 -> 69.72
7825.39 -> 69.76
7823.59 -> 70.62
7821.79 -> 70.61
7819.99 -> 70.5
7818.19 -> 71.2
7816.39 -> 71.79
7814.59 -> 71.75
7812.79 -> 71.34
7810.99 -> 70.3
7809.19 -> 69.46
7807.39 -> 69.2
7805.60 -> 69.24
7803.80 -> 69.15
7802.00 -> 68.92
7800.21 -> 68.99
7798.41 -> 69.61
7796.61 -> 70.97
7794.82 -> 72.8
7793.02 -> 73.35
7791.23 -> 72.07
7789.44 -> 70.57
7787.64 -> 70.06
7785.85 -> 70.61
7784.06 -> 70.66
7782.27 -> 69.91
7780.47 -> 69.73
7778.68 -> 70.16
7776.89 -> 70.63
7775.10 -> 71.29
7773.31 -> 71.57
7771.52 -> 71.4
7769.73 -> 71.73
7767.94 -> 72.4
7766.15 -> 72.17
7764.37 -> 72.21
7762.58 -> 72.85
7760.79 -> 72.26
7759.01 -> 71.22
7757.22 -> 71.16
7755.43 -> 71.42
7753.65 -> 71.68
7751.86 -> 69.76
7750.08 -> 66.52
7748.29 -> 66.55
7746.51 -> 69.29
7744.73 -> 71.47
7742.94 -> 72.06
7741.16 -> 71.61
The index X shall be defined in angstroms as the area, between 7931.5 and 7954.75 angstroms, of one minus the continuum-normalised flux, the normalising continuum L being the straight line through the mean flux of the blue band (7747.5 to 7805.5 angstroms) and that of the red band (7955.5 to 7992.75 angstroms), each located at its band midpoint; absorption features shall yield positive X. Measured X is 0.4 angstroms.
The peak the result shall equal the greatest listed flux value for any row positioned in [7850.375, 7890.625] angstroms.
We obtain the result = 73.29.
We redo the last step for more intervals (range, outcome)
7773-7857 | 73.37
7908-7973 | 73.01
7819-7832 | 70.62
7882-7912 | 72.05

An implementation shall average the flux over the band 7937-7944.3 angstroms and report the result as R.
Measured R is 69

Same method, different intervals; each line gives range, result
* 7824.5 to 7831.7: 69.9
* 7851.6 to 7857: 69.4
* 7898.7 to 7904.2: 70.2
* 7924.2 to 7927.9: 69.6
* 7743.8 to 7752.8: 68.7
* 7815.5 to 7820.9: 71.2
